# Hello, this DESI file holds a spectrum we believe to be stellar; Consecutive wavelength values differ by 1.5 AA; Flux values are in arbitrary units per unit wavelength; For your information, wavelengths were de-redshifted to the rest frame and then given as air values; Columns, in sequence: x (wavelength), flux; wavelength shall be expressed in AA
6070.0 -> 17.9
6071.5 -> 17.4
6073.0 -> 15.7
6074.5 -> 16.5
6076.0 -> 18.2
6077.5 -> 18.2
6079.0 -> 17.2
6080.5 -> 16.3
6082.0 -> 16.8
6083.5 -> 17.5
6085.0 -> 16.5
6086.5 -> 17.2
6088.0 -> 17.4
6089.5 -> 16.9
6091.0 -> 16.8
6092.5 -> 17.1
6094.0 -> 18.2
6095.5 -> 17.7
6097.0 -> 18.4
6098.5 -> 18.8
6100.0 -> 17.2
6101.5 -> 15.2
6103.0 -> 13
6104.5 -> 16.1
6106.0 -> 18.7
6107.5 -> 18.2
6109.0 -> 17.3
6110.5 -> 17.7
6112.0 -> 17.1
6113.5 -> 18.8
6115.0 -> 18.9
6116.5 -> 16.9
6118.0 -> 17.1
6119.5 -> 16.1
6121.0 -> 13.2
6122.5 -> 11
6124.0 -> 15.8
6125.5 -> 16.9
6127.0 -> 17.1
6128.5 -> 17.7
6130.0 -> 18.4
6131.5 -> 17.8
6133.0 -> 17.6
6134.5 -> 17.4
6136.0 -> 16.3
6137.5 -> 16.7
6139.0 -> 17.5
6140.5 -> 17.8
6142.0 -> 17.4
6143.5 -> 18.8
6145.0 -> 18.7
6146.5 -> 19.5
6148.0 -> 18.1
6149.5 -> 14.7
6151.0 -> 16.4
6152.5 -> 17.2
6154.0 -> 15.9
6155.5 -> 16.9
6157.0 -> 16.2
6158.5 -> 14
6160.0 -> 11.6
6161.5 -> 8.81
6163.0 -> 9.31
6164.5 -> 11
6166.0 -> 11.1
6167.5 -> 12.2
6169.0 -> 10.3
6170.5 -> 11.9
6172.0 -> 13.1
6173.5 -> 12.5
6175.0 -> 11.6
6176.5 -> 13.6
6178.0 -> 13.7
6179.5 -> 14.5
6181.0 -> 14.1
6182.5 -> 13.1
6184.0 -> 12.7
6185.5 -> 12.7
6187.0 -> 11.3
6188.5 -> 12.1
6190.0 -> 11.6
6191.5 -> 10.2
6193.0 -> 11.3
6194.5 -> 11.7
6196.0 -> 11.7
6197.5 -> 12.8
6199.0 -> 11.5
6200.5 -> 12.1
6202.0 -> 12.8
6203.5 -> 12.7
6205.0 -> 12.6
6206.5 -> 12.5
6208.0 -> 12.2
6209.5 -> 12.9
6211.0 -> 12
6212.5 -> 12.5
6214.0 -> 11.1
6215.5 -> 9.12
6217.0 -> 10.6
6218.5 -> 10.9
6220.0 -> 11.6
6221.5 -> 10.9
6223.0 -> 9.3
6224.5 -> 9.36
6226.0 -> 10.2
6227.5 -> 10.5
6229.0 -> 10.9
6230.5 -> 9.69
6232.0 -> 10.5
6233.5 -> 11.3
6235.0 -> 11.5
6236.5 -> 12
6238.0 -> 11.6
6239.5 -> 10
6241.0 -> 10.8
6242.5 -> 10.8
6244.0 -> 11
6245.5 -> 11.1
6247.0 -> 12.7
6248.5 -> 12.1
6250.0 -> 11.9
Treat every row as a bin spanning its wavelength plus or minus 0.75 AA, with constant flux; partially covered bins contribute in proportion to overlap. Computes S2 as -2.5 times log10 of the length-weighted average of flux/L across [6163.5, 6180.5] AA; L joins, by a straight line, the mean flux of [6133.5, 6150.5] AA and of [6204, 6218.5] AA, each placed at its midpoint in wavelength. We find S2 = 0.21 mag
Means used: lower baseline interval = 17.5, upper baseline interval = 11.7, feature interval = 12.3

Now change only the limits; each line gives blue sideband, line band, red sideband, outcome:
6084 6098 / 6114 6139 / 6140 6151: 0.06 mag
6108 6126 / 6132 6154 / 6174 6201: -0.17 mag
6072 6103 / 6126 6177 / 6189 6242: -0.07 mag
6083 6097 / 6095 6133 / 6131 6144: 0.03 mag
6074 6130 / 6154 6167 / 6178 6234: 0.12 mag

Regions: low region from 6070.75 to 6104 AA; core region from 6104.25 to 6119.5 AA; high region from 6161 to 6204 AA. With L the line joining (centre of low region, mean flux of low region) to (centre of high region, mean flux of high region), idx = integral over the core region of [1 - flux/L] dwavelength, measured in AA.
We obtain -1.9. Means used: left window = 17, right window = 12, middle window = 17.7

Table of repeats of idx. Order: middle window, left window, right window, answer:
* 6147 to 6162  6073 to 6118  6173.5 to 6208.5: -0.9 AA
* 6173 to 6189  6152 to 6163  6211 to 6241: -0.1 AA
